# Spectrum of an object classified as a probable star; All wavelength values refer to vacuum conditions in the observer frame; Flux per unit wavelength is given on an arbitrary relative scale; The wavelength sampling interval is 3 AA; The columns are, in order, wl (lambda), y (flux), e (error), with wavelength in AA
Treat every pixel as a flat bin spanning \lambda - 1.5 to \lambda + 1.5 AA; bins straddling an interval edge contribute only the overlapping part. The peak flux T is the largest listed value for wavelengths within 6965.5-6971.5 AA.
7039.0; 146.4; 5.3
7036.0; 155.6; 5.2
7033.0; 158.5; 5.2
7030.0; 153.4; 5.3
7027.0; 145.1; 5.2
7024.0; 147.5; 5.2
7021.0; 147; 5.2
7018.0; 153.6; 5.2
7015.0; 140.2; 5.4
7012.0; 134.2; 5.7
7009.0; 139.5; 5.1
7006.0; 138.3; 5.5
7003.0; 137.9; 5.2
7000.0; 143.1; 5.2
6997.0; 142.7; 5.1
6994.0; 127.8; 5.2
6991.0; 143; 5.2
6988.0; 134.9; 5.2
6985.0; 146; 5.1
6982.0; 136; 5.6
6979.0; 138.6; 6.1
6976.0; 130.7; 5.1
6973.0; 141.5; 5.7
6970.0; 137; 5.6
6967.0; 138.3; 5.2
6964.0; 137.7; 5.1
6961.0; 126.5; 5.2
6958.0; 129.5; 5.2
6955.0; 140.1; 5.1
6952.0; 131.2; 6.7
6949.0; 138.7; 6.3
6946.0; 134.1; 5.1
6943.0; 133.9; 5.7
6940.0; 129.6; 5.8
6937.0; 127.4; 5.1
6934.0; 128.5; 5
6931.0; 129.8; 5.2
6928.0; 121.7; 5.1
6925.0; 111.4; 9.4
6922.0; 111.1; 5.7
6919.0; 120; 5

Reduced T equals 138.3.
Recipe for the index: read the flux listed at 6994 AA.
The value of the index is 127.8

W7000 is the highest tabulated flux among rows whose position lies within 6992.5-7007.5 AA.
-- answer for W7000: 143.1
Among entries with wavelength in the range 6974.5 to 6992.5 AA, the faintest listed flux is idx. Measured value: 130.7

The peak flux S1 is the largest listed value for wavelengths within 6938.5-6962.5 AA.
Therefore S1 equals 140.1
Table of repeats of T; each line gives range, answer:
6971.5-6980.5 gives 141.5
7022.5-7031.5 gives 153.4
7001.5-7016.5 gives 140.2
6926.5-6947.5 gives 134.1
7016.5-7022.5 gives 153.6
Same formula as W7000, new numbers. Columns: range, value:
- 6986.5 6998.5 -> 143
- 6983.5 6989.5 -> 146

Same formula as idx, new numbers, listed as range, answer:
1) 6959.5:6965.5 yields 126.5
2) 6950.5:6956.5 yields 131.2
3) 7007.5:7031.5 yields 134.2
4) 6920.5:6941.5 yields 111.1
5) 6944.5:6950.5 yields 134.1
